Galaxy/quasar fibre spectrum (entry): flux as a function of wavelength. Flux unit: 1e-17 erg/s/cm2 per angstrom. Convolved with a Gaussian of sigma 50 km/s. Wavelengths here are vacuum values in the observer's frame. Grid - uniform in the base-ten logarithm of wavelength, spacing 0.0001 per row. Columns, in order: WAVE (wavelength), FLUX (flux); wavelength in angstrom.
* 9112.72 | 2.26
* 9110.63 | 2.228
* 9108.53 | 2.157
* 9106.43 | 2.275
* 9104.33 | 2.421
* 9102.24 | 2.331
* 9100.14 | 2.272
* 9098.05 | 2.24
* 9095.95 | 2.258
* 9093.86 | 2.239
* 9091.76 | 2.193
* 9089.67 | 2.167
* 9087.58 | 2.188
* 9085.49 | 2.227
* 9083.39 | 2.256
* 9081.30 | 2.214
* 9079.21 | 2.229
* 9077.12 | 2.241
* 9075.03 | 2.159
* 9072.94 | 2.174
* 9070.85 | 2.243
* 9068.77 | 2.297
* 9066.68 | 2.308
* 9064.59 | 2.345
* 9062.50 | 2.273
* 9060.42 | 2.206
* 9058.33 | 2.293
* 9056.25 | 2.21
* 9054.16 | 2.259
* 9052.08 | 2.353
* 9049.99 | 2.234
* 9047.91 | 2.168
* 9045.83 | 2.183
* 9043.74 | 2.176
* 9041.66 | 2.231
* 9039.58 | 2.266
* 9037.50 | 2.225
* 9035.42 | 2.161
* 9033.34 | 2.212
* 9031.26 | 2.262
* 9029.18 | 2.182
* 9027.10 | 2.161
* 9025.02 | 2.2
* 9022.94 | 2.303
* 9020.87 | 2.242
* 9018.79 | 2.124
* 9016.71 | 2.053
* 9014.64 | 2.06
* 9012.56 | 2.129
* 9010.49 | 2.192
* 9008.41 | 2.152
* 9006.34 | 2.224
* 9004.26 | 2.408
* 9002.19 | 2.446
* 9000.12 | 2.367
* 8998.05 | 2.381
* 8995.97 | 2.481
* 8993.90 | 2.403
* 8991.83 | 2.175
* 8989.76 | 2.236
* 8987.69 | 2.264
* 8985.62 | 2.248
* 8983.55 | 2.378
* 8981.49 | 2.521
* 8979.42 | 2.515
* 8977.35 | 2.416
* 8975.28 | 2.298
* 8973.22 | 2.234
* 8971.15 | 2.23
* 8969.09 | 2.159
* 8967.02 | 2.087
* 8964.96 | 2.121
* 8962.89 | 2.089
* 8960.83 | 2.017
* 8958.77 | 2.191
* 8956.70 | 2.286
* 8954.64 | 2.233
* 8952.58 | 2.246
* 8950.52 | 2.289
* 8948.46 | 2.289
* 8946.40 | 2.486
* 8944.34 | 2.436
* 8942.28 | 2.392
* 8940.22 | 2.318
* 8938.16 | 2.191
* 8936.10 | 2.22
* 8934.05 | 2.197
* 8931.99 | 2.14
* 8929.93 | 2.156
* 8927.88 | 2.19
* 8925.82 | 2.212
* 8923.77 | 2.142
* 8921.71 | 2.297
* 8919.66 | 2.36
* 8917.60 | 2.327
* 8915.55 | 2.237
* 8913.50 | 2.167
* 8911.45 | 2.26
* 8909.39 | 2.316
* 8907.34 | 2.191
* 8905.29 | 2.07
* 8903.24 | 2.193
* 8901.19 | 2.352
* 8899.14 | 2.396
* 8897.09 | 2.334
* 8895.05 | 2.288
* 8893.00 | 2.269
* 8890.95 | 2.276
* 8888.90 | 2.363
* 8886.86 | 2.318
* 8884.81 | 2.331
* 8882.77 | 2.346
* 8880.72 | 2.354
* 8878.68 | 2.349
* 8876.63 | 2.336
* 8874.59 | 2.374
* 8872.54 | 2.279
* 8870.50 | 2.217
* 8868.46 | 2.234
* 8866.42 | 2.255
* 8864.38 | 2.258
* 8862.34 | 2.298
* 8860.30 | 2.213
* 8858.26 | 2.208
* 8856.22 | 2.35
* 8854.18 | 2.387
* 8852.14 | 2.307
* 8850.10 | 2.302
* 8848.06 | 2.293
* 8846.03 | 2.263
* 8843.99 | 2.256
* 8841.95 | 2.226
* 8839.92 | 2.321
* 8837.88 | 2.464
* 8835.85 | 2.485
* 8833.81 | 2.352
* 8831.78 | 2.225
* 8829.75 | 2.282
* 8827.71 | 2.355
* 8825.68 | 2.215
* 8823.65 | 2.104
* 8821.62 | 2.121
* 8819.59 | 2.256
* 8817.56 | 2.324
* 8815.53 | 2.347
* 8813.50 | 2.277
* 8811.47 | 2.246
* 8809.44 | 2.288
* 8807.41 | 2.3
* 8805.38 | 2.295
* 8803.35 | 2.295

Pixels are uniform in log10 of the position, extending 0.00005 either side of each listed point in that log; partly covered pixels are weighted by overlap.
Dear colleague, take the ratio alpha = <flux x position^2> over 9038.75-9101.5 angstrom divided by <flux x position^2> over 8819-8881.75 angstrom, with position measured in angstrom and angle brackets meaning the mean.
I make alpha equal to 1.03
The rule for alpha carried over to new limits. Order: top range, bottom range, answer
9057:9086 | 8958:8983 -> 1.02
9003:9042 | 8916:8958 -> 0.99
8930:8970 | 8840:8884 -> 0.99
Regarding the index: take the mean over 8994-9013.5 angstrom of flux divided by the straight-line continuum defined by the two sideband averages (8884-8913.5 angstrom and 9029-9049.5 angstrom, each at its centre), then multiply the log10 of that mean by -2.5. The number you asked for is -0.04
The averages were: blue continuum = 2.28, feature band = 2.31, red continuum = 2.21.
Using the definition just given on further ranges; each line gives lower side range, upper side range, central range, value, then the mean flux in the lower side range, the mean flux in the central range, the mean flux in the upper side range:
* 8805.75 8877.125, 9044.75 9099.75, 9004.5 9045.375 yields 0.028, 2.29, 2.19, 2.24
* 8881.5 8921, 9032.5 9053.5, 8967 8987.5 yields -0.032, 2.28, 2.32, 2.22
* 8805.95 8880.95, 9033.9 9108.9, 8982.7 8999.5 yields -0.029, 2.29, 2.32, 2.24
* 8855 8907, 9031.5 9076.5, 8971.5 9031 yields -0.011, 2.29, 2.28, 2.24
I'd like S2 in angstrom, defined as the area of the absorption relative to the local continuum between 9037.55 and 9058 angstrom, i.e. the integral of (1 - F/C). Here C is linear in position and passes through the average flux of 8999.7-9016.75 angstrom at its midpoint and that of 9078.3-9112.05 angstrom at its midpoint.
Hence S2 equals 0.04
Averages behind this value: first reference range 2.23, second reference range 2.24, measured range 2.23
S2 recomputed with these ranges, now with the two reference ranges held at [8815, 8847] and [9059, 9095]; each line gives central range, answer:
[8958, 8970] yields 0.8 angstrom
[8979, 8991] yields -0.5 angstrom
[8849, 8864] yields -0.1 angstrom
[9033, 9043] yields 0.1 angstrom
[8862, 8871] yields 0.1 angstrom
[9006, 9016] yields 0.5 angstrom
